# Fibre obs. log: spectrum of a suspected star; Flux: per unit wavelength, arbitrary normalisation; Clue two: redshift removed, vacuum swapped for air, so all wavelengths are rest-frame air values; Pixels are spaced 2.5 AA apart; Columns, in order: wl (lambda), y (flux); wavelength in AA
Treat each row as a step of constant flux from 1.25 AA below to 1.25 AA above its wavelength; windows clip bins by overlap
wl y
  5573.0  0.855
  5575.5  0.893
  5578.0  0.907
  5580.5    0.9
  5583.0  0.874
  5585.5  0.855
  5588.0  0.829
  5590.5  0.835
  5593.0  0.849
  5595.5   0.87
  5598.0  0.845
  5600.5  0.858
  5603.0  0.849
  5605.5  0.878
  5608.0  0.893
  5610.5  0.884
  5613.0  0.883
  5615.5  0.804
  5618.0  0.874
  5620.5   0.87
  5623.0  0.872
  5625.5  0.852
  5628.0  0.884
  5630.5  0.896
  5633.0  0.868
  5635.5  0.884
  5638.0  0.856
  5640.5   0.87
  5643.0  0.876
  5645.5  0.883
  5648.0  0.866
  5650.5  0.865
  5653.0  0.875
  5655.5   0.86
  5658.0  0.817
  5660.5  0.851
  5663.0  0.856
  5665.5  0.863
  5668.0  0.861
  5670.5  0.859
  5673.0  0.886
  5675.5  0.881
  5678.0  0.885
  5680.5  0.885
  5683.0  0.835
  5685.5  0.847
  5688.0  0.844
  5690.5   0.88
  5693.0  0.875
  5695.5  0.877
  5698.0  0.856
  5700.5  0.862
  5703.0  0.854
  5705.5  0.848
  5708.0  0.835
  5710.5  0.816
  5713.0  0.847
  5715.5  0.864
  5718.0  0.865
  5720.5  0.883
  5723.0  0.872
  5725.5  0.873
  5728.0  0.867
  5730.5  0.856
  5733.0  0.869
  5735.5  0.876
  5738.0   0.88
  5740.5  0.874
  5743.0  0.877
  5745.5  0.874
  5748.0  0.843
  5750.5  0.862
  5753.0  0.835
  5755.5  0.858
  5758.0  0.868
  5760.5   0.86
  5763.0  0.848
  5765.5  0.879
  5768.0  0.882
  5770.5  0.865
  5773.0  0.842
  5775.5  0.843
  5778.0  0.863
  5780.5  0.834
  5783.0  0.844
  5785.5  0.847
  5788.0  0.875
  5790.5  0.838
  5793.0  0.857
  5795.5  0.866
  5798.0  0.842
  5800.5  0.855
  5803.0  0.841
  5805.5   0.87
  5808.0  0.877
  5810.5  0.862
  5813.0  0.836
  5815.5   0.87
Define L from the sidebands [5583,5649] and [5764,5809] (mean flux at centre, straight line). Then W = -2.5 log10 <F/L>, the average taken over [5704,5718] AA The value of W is 0.02 mag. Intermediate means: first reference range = 0.865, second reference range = 0.857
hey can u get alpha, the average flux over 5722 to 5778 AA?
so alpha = 0.864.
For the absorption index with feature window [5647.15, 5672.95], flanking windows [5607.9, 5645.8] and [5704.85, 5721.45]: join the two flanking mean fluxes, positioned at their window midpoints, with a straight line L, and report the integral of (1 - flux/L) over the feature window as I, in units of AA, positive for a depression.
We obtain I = 0.14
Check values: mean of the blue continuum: 0.871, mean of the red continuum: 0.851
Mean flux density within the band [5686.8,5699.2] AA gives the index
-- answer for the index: 0.867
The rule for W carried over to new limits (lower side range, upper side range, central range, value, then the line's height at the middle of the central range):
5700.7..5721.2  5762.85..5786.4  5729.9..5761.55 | -0.01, 0.853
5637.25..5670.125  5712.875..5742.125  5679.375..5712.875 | 0.01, 0.866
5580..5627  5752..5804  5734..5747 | -0.02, 0.856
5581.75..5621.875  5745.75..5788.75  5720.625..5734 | -0.01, 0.857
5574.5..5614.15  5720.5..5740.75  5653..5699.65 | 0.01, 0.87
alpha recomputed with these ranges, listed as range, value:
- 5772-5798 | 0.851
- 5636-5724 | 0.862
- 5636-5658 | 0.866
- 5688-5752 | 0.863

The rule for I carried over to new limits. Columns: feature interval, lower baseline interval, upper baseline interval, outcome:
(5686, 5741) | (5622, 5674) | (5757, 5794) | -0.1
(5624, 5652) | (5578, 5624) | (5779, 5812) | -0.4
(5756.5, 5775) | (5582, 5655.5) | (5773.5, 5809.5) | -0.2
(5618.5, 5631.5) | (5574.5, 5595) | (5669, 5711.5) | -0.1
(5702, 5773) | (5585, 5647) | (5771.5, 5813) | -0.4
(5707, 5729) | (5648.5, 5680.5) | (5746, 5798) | 0.0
